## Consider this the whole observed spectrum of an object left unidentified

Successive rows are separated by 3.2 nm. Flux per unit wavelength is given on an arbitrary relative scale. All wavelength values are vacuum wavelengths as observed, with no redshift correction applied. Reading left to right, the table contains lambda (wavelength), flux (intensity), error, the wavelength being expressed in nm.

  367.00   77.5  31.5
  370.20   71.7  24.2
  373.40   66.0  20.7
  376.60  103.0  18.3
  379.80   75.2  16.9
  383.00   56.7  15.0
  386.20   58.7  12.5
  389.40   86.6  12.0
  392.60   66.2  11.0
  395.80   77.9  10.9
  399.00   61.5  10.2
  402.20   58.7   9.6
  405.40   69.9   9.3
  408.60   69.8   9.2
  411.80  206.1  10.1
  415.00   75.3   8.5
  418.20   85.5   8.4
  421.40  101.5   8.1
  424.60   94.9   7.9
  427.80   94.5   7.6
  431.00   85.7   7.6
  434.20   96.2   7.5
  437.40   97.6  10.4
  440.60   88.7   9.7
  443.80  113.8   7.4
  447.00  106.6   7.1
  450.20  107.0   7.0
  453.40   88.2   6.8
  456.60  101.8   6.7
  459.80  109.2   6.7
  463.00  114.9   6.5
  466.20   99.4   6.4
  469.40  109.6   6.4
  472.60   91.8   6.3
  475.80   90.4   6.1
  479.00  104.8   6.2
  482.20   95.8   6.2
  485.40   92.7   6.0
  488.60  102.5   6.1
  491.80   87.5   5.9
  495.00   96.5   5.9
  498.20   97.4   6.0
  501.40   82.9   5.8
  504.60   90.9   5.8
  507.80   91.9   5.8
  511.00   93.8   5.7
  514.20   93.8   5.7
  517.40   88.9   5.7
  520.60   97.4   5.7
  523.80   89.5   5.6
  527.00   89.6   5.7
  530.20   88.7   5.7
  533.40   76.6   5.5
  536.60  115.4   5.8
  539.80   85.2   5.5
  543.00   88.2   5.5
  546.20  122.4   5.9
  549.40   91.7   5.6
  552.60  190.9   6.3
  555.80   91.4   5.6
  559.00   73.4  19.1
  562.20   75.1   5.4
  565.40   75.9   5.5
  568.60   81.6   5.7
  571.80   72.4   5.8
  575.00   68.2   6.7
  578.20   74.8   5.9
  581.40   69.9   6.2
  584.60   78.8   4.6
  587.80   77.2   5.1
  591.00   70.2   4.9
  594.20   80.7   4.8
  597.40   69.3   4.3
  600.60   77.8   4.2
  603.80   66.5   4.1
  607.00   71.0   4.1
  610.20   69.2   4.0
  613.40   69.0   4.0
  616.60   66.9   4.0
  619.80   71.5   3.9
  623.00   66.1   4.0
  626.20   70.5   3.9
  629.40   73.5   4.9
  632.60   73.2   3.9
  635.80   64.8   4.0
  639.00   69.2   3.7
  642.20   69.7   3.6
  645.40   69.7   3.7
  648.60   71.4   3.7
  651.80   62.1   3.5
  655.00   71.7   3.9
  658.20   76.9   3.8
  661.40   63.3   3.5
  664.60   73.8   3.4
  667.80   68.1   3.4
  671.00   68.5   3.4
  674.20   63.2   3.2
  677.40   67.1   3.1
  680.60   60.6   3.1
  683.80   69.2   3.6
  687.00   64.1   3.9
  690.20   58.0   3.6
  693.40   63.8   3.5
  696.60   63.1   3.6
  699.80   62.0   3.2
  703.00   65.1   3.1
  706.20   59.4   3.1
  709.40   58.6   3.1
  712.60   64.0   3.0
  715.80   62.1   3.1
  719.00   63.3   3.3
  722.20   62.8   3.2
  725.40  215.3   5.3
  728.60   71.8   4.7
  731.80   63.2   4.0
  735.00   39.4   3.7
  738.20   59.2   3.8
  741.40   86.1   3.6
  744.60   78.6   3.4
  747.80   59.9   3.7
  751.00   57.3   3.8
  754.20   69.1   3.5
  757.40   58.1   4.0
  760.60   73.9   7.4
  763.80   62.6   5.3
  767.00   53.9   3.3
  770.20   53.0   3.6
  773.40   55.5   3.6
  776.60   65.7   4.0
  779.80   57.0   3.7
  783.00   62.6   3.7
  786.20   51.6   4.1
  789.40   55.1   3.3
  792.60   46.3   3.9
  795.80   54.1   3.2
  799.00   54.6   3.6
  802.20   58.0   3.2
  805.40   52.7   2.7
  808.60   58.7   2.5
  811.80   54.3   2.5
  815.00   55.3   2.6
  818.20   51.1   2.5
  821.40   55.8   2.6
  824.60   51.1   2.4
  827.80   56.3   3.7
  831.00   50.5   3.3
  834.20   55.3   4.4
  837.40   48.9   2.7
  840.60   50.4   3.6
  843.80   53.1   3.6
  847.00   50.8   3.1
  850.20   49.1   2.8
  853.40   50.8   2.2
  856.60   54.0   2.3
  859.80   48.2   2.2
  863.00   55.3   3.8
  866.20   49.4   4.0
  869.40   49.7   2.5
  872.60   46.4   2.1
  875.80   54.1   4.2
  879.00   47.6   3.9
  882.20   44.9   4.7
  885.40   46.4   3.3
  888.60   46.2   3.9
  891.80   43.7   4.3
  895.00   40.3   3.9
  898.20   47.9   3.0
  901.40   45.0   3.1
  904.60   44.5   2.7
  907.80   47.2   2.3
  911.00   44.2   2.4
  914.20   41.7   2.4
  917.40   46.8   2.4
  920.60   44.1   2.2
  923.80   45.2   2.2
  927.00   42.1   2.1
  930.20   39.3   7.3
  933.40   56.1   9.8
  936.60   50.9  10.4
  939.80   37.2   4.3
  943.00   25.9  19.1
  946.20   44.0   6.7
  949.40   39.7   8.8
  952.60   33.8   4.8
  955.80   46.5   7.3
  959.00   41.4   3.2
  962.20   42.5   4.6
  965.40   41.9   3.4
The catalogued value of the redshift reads 0.104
